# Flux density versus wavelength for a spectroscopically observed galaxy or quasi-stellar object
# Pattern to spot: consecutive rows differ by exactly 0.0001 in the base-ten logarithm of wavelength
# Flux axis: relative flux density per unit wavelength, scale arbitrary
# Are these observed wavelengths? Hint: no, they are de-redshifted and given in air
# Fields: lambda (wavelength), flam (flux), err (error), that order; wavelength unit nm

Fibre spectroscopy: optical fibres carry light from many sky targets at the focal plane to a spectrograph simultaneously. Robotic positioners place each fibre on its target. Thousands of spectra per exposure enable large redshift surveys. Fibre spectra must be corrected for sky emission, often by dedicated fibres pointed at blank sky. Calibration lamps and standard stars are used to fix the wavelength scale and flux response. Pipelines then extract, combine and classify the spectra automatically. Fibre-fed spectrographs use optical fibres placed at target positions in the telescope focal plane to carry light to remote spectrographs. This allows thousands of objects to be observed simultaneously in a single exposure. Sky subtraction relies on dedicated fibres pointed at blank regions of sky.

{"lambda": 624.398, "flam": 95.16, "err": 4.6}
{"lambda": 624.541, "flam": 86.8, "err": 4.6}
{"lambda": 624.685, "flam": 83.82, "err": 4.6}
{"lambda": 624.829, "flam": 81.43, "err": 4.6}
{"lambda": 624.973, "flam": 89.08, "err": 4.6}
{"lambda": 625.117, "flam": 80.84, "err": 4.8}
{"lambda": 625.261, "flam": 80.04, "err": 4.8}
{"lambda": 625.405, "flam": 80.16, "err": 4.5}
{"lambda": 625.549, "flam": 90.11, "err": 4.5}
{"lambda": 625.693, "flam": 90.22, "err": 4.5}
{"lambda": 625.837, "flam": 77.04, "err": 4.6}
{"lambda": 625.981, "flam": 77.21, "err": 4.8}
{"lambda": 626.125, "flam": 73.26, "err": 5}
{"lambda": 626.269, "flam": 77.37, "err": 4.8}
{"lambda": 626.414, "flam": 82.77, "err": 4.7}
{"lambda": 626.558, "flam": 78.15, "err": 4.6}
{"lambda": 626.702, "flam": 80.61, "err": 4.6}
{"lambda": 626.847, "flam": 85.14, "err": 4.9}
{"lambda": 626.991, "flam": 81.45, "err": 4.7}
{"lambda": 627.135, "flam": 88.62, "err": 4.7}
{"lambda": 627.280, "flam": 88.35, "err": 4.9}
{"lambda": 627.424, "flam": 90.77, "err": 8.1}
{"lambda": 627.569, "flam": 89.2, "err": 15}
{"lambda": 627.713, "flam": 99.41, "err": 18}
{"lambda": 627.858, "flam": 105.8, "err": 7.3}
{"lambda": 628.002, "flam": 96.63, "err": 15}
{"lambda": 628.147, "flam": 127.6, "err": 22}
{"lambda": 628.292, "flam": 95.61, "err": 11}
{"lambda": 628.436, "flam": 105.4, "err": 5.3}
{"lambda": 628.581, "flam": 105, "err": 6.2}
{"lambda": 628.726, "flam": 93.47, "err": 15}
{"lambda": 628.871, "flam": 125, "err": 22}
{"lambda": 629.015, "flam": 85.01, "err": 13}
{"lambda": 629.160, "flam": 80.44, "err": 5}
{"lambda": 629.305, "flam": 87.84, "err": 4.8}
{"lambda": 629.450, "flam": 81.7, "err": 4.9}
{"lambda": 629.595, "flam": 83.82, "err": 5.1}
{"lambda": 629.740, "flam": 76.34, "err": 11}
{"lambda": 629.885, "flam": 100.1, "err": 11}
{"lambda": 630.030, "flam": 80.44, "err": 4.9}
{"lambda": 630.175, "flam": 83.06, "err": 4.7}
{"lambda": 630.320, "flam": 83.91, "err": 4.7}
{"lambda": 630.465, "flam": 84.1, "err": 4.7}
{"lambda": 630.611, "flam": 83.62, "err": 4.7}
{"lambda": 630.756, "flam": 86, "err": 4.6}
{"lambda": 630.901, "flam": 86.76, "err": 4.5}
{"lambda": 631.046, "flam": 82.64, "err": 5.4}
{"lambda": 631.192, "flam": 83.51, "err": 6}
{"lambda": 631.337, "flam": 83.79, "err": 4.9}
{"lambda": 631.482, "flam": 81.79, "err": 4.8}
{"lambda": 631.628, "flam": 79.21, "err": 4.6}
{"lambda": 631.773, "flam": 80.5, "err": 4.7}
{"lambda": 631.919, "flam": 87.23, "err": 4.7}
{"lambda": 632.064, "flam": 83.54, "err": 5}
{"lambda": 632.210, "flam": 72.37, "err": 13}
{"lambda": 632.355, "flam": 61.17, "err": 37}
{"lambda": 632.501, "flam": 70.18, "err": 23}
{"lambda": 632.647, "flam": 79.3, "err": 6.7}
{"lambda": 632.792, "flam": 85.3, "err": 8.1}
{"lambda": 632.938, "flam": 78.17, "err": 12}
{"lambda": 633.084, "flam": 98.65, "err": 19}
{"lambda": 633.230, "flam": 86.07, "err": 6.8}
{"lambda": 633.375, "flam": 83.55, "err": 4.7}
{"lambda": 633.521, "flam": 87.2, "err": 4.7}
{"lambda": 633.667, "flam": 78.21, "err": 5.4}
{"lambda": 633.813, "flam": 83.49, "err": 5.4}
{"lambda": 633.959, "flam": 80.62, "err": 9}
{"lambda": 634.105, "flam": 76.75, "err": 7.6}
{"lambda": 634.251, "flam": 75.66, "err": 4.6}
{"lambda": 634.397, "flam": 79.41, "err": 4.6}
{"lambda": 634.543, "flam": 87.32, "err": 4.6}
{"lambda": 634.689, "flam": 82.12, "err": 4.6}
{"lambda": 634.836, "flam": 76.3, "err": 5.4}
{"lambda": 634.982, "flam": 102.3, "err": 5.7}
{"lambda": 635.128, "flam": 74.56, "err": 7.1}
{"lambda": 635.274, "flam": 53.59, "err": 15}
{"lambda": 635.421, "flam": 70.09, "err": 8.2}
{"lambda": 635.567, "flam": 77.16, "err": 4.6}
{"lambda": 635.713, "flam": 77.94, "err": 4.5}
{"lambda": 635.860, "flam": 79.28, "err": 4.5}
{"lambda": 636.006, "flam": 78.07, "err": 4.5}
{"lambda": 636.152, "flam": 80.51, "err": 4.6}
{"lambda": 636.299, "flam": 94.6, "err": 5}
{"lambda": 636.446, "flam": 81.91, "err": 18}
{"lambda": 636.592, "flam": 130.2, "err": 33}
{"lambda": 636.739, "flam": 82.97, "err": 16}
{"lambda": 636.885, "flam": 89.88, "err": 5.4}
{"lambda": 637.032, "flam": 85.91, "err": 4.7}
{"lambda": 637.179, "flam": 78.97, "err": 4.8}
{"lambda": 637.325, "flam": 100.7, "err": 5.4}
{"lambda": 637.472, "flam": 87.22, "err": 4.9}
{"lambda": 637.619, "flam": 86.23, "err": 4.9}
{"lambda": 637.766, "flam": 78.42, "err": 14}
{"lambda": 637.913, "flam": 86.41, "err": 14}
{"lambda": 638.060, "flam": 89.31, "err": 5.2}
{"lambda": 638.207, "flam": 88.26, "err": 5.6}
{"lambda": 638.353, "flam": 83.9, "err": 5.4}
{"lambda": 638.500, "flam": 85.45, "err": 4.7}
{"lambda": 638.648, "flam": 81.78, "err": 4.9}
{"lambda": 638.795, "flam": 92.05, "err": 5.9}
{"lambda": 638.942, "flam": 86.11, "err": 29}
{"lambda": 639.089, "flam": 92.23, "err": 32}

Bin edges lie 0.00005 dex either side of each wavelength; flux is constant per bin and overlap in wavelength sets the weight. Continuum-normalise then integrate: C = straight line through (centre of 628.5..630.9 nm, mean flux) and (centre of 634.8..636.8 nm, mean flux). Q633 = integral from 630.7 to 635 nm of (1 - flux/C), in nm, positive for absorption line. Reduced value 0.202 nm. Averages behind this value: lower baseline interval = 88.7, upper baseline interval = 83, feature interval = 81.7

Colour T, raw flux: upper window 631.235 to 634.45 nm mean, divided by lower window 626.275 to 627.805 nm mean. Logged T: 0.93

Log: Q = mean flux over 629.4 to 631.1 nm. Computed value 84.4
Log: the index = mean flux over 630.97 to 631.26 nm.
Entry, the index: 83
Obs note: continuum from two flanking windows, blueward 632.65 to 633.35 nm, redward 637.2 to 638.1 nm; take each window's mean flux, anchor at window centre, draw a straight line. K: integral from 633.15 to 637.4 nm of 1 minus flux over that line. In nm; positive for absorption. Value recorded 0.17 nm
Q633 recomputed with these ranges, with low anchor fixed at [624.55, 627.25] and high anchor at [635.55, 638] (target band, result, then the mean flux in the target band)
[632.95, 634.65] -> 0.052 nm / 83.2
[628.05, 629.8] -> -0.255 nm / 95.7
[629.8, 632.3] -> 0.031 nm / 83.5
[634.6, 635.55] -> 0.106 nm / 76.7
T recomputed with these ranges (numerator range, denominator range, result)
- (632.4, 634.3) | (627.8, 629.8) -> 0.85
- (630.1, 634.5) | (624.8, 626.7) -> 1.00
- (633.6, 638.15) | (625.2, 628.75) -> 0.93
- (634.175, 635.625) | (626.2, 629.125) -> 0.83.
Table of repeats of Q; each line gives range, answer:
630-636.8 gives 82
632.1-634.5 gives 79.9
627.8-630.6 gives 93.4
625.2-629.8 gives 89.4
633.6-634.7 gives 80.4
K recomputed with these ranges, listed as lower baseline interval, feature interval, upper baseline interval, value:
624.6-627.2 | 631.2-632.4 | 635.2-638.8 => 0.06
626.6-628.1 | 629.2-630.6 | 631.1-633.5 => 0.02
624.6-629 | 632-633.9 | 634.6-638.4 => 0.13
